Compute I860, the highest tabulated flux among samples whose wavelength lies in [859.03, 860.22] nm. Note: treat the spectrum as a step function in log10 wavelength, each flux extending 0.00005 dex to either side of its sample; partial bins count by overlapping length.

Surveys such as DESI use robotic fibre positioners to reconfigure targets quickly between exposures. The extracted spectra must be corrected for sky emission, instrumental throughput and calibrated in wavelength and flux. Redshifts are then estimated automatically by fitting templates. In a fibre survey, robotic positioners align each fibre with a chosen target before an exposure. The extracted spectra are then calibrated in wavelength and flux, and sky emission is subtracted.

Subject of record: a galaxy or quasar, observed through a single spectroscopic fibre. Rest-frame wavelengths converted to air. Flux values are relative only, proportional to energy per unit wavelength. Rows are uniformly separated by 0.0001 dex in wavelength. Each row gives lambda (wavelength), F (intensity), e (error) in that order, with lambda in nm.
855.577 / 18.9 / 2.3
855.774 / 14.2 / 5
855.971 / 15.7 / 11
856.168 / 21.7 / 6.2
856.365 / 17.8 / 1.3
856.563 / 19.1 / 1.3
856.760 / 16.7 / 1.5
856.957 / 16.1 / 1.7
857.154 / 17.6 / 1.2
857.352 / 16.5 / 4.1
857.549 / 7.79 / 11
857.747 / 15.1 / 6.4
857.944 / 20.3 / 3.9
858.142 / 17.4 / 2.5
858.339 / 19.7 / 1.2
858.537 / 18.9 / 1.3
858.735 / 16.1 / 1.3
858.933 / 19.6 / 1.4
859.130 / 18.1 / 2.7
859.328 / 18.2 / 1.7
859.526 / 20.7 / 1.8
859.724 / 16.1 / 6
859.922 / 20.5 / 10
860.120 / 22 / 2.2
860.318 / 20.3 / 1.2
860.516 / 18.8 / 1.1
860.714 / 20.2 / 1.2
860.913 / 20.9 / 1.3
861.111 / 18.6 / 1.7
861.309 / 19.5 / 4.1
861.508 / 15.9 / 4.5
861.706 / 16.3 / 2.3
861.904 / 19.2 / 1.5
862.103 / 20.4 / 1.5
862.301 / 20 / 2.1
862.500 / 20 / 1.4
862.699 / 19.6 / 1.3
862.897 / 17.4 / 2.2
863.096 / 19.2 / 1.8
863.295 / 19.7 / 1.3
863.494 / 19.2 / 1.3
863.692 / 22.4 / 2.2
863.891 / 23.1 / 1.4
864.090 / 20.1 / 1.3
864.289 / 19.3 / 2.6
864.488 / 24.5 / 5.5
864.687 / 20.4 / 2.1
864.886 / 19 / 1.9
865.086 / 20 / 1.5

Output 22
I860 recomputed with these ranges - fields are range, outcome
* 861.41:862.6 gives 20.4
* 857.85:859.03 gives 20.3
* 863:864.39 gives 23.1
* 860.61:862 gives 20.9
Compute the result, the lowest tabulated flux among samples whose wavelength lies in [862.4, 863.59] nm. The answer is 17.4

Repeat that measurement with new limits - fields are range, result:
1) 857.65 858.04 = 15.1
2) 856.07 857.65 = 7.79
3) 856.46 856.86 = 16.7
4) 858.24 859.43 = 16.1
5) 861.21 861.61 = 15.9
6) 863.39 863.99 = 19.2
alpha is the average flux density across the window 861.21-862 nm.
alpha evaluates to 17.7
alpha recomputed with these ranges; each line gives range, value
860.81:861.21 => 19.7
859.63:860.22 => 19.6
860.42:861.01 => 19.9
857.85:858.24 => 18.8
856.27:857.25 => 17.5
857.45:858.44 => 16.1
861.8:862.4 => 19.9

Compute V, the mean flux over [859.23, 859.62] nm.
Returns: 19.4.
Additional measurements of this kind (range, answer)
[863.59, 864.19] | 21.9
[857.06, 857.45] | 17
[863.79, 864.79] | 21.5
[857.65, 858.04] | 17.7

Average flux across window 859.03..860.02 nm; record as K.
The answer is 18.7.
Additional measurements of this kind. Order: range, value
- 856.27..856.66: 18.4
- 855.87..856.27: 18.7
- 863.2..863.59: 19.4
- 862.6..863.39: 19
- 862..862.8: 20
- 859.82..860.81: 20.4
